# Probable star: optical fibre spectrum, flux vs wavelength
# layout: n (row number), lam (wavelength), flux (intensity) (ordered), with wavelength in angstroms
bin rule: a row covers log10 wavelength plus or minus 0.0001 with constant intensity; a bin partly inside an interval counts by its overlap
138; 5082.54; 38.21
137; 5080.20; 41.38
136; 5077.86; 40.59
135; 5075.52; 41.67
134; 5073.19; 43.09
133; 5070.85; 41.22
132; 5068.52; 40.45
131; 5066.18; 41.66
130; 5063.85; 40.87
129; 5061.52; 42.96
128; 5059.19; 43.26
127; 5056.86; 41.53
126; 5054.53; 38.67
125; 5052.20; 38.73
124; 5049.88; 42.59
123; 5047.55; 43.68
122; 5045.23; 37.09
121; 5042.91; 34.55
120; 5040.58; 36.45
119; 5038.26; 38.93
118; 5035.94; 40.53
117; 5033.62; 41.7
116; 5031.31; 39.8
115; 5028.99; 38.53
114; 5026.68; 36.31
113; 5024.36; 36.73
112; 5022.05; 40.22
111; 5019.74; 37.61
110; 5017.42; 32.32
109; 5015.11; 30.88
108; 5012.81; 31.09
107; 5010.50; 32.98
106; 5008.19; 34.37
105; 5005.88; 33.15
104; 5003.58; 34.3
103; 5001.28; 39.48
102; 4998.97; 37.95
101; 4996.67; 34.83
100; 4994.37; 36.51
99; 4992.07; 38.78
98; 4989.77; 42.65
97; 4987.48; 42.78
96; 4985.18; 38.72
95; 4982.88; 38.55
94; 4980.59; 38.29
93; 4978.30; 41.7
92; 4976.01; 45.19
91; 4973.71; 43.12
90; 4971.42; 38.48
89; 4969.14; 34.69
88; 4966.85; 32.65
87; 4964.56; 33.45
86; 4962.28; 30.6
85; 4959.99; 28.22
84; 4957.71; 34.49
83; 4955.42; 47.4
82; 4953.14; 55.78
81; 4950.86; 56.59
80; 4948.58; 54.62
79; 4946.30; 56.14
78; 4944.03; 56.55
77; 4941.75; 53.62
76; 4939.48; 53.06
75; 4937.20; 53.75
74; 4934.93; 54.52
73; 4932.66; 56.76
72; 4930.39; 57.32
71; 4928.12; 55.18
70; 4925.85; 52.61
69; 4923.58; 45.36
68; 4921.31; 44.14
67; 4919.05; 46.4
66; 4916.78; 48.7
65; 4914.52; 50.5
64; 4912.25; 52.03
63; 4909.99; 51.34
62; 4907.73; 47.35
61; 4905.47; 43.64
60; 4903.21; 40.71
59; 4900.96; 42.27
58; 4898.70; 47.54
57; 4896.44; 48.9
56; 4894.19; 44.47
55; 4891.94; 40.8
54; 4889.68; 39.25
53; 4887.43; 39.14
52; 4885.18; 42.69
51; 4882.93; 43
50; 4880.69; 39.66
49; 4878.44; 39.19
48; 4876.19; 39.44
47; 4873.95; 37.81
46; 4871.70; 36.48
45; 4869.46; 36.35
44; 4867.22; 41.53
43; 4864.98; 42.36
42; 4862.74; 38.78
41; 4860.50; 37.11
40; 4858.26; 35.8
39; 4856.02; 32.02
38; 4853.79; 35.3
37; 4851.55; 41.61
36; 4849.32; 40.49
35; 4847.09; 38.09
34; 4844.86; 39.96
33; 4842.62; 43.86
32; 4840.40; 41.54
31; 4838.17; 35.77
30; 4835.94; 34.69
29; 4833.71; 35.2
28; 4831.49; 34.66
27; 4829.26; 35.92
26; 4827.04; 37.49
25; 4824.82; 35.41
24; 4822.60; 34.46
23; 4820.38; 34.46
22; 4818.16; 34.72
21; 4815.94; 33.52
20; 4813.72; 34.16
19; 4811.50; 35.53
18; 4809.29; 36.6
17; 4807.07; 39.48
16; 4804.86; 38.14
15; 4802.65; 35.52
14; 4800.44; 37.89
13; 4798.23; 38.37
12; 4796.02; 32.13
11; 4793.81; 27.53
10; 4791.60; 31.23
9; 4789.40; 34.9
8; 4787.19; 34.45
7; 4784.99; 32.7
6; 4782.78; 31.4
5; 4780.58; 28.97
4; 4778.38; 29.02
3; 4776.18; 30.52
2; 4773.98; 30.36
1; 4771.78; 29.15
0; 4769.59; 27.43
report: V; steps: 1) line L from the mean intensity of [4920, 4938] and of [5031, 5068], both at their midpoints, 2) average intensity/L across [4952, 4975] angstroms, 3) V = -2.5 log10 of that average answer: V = 0.28 mag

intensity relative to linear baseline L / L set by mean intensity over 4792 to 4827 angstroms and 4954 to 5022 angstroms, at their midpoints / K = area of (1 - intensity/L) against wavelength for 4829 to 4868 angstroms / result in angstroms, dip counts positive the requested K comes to -2.7 angstroms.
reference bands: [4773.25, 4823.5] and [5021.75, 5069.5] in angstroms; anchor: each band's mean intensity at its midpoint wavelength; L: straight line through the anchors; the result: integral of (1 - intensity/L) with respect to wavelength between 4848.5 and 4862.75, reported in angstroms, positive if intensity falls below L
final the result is -0.8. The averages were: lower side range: 33.8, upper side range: 39.8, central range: 37.1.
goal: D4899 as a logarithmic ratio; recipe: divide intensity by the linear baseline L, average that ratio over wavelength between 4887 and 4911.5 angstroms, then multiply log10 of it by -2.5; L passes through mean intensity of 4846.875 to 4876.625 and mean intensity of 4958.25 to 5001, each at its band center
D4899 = -0.17 mag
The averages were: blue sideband 38.1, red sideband 37.6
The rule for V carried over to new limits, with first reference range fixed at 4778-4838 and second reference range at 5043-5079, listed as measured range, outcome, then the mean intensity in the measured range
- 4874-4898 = -0.14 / 41.6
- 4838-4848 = -0.14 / 40.3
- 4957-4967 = 0.21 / 31.7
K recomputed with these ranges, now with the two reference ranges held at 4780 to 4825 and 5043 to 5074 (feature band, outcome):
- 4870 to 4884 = -1.1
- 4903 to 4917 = -4.1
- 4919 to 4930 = -3.5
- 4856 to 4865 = -0.3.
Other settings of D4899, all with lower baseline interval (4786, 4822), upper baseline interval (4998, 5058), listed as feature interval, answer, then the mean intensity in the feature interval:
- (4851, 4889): -0.09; 38.7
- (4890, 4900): -0.24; 44.8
